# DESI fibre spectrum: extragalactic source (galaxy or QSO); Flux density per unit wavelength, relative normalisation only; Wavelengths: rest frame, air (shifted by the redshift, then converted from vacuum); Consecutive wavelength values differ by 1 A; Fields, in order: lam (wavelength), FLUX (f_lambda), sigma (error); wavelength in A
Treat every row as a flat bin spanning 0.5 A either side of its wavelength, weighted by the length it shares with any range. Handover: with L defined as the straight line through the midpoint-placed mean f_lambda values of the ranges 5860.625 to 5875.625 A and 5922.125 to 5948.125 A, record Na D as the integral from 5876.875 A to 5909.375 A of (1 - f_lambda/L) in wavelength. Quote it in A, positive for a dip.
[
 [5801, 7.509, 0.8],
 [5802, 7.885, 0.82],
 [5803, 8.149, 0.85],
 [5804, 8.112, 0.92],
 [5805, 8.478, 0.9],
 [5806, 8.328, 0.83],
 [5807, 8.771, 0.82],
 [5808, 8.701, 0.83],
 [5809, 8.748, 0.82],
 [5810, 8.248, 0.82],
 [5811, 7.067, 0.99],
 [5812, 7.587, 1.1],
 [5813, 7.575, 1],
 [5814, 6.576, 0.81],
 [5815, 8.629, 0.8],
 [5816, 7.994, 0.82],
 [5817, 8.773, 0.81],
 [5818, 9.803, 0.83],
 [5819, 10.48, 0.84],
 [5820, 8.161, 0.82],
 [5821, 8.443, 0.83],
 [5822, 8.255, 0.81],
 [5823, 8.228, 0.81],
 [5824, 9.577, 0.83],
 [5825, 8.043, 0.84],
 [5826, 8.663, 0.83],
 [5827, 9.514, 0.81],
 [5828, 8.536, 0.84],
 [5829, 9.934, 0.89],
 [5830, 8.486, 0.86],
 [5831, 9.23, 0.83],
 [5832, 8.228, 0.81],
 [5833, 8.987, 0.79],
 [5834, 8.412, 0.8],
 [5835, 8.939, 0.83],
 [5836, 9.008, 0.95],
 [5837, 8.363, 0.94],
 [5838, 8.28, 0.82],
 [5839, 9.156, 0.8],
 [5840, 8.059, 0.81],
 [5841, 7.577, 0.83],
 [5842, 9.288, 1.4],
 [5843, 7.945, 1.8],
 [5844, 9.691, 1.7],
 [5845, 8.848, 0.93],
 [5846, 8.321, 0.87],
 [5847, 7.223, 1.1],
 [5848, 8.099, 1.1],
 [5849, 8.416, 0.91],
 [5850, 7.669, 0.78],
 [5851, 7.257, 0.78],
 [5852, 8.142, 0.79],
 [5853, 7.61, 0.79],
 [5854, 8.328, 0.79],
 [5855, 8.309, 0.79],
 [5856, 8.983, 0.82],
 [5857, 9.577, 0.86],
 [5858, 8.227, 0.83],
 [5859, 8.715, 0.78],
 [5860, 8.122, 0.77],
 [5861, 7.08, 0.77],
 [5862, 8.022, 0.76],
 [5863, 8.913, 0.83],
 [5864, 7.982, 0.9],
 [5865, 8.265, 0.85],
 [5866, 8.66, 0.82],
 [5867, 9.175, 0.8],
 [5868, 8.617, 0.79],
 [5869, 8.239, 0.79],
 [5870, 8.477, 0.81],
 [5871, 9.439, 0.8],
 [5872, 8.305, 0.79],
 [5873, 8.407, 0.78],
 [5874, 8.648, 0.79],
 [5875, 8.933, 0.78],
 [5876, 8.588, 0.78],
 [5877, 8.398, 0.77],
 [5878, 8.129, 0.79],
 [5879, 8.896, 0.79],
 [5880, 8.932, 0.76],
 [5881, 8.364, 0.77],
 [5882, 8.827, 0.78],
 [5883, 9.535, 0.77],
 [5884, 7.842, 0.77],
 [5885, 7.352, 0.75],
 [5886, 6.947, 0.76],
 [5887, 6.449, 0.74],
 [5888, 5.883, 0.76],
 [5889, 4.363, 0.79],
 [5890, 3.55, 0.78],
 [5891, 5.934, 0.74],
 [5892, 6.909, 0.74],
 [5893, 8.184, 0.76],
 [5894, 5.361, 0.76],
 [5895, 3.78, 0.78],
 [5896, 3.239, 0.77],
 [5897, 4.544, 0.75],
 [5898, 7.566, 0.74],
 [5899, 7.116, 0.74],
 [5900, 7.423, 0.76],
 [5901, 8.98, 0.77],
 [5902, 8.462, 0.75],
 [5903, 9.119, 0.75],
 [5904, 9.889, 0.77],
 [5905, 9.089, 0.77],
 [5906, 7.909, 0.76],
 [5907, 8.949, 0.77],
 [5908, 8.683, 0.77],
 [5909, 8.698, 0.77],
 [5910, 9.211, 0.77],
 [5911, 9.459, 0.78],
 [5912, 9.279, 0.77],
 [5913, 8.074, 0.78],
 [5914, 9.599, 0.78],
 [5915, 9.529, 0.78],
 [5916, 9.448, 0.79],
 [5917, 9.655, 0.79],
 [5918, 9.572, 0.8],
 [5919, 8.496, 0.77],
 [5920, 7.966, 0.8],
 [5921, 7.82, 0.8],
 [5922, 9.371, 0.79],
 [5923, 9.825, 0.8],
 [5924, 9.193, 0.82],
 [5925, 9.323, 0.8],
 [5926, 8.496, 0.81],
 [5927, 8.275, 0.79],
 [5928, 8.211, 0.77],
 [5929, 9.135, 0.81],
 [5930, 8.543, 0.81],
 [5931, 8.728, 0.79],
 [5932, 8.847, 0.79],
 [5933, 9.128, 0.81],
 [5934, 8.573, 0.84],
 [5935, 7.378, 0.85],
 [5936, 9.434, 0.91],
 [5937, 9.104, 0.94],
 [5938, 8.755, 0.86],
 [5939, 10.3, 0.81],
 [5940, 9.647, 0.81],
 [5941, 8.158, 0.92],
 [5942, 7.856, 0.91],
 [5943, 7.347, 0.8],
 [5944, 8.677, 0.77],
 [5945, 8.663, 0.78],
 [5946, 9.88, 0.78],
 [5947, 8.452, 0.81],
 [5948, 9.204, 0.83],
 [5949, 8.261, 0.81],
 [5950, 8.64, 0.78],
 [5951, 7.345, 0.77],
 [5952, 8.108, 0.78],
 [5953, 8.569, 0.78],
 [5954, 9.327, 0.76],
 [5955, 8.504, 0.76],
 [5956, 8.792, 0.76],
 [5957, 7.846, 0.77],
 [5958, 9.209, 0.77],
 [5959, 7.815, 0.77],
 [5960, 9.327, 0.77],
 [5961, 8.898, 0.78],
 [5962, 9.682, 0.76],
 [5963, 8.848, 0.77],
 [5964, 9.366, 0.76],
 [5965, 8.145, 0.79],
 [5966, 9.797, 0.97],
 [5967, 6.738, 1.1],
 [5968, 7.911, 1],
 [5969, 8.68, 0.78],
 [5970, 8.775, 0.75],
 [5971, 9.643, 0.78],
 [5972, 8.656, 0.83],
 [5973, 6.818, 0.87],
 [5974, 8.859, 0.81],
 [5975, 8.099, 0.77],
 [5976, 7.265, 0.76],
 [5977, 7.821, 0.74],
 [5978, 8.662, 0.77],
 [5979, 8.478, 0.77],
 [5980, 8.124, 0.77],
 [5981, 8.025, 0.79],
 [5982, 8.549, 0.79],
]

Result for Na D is 4.74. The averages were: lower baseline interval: 8.49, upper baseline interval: 8.82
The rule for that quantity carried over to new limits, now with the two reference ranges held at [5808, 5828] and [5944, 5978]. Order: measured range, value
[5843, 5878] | 0.4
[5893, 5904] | 2.2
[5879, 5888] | 0.6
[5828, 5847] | -0.5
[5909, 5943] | -1.5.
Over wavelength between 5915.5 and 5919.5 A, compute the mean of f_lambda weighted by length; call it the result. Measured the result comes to 9.29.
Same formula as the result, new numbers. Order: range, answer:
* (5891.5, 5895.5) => 6.06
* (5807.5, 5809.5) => 8.72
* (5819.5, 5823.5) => 8.27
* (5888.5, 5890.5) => 3.96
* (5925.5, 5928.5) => 8.33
